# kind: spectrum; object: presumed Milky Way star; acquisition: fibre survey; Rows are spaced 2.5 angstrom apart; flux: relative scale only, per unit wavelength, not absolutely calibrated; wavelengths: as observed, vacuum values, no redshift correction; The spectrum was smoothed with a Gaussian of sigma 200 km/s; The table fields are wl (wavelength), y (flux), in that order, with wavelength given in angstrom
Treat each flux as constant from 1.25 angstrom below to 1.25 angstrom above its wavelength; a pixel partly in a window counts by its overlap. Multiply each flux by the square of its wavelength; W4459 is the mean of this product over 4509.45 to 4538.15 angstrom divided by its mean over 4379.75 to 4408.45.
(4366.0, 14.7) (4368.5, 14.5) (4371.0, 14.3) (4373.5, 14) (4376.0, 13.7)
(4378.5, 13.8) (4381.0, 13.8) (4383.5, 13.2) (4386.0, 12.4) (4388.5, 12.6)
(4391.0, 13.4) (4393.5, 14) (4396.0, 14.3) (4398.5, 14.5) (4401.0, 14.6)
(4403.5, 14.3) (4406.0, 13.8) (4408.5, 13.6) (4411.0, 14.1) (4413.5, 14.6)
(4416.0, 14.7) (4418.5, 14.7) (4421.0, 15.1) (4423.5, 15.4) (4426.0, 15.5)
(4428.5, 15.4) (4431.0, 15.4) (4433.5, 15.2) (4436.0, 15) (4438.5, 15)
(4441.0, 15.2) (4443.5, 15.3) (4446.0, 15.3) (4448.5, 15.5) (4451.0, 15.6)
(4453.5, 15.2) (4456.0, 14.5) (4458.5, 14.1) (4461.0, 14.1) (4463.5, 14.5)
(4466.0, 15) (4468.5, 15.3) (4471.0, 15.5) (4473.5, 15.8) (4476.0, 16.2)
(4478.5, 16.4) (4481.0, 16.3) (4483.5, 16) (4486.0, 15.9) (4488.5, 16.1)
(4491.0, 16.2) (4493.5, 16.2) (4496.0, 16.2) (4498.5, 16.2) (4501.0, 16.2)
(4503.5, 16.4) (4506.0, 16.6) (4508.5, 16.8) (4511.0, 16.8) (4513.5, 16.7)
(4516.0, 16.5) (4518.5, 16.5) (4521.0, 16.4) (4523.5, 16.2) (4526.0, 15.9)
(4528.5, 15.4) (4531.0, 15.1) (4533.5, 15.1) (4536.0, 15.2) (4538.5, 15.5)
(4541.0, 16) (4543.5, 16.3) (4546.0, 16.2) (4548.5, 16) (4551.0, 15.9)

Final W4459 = 1.23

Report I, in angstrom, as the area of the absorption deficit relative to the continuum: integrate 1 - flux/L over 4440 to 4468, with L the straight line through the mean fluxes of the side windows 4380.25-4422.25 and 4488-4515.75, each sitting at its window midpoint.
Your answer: 0.6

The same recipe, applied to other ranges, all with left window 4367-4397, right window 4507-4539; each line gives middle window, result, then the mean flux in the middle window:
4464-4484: -0.72 angstrom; 15.8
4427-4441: -0.64 angstrom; 15.2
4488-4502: -0.57 angstrom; 16.2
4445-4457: -0.33 angstrom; 15.2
